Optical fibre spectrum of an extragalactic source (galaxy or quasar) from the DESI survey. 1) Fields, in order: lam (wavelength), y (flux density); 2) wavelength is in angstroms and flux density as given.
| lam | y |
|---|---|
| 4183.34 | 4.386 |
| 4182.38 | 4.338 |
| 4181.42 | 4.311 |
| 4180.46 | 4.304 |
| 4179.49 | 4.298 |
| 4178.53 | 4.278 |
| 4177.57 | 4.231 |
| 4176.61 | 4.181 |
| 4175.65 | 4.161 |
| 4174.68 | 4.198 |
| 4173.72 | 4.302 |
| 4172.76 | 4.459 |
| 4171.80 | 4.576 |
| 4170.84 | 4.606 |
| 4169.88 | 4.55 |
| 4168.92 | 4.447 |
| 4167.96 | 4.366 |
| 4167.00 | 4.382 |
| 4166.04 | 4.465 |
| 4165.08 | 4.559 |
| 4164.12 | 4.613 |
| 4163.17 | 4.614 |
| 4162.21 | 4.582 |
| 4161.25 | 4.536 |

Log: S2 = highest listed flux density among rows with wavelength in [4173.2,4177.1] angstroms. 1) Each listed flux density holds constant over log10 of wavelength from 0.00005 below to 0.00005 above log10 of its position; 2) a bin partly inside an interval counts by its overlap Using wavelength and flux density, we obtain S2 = 4.302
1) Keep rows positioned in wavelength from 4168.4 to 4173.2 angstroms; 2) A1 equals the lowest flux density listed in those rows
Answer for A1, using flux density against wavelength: 4.447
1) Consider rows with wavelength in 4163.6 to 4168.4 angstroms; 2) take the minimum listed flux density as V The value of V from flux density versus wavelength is 4.366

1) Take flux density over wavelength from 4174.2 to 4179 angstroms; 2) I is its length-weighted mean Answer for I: 4.21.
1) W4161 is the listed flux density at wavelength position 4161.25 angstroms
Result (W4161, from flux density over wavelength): 4.536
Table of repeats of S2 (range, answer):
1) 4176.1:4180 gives 4.298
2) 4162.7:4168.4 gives 4.614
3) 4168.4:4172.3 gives 4.606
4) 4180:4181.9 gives 4.311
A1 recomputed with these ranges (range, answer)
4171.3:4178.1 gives 4.161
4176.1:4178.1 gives 4.181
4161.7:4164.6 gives 4.582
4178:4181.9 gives 4.278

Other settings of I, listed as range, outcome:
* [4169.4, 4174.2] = 4.5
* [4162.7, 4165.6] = 4.6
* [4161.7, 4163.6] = 4.59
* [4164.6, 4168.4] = 4.44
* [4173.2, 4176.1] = 4.21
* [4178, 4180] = 4.28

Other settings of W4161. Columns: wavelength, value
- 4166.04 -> 4.465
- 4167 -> 4.382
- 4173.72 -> 4.302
